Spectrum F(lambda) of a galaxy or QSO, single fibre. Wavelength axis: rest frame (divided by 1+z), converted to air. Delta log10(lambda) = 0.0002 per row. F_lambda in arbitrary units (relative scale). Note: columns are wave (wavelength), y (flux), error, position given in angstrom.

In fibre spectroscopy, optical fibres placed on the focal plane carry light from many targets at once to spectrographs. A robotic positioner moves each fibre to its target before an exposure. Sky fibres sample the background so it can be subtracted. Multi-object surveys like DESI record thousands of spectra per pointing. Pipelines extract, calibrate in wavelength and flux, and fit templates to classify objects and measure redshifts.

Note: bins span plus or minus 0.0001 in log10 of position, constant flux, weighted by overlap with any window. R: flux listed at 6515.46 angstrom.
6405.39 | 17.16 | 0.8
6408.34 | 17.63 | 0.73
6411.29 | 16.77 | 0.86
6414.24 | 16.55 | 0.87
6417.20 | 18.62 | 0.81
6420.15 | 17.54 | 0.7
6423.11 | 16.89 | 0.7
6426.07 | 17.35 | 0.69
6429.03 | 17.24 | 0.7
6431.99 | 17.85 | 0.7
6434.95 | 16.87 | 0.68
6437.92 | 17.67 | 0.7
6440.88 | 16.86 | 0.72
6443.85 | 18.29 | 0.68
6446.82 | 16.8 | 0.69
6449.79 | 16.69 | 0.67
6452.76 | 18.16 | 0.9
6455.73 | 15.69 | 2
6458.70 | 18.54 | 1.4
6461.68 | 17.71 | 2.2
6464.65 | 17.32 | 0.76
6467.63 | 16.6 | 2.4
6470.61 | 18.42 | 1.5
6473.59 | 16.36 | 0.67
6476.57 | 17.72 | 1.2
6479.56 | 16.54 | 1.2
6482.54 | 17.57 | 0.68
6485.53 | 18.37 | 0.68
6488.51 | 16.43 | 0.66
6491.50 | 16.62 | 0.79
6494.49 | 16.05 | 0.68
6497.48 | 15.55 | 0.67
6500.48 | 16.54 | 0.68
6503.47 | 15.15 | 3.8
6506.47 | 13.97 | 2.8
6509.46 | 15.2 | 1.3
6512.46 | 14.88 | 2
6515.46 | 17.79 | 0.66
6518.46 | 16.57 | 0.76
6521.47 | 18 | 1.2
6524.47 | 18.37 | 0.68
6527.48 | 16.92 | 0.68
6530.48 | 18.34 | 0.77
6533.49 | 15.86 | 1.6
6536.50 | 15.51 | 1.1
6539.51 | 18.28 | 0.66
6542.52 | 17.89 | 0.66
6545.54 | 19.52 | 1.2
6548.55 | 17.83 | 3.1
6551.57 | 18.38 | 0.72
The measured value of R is 17.79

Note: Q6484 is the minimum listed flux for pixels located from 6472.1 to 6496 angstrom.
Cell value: 16.05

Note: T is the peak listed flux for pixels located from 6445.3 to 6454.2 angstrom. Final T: 18.16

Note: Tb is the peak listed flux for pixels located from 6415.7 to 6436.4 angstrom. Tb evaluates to 18.62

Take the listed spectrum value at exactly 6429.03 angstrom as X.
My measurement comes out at 17.24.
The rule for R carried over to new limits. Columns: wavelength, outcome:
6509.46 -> 15.2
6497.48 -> 15.55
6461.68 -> 17.71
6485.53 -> 18.37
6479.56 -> 16.54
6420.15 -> 17.54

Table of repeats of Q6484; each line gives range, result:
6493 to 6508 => 13.97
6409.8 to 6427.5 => 16.55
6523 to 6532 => 16.92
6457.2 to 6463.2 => 17.71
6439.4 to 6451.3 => 16.69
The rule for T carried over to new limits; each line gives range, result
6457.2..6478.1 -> 18.54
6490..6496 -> 16.62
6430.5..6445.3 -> 18.29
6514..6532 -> 18.37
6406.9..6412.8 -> 17.63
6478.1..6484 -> 17.57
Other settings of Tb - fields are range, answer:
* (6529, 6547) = 19.52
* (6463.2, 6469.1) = 17.32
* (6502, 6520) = 17.79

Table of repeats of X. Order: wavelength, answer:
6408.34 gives 17.63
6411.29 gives 16.77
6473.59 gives 16.36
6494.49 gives 16.05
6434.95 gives 16.87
